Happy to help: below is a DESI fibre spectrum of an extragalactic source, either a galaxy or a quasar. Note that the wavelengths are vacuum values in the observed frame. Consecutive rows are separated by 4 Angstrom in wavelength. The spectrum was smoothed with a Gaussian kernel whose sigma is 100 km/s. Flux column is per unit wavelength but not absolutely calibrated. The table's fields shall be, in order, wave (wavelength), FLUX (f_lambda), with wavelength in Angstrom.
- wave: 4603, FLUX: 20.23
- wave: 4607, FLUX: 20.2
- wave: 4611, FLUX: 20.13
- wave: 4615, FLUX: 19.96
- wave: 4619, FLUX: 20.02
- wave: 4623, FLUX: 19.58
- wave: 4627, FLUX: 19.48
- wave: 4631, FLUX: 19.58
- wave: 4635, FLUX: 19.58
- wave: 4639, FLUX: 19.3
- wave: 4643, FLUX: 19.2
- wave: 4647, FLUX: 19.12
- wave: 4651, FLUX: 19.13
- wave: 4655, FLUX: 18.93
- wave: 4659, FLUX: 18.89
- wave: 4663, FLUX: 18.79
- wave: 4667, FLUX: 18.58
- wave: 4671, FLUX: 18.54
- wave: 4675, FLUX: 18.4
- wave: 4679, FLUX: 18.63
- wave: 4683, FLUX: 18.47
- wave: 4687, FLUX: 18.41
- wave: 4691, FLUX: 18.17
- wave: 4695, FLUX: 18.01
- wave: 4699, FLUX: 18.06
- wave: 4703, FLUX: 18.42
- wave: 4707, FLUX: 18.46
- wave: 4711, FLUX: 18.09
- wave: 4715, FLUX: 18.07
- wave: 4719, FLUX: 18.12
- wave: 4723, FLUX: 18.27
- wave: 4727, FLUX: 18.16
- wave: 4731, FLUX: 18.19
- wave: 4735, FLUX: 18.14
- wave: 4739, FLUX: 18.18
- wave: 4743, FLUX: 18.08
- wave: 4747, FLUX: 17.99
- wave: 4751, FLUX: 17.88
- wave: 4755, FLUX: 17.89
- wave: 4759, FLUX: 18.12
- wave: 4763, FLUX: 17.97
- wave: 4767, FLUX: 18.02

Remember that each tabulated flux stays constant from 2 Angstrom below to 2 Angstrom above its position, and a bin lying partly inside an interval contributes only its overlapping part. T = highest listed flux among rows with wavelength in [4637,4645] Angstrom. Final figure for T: 19.3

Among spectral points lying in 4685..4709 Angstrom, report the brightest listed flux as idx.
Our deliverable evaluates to 18.46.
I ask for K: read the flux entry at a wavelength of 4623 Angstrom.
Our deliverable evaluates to 19.58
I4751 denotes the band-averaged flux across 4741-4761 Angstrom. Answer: 18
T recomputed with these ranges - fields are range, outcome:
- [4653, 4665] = 18.93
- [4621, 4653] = 19.58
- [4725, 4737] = 18.19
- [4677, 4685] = 18.63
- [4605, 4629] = 20.2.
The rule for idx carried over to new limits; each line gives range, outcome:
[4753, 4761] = 18.12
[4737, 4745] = 18.18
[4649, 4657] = 19.13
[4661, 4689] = 18.79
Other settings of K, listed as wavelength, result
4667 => 18.58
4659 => 18.89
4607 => 20.2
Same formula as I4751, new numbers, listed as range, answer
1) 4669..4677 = 18.5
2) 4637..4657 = 19.1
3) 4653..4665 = 18.9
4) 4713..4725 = 18.2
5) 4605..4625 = 20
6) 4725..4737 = 18.2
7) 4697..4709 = 18.3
